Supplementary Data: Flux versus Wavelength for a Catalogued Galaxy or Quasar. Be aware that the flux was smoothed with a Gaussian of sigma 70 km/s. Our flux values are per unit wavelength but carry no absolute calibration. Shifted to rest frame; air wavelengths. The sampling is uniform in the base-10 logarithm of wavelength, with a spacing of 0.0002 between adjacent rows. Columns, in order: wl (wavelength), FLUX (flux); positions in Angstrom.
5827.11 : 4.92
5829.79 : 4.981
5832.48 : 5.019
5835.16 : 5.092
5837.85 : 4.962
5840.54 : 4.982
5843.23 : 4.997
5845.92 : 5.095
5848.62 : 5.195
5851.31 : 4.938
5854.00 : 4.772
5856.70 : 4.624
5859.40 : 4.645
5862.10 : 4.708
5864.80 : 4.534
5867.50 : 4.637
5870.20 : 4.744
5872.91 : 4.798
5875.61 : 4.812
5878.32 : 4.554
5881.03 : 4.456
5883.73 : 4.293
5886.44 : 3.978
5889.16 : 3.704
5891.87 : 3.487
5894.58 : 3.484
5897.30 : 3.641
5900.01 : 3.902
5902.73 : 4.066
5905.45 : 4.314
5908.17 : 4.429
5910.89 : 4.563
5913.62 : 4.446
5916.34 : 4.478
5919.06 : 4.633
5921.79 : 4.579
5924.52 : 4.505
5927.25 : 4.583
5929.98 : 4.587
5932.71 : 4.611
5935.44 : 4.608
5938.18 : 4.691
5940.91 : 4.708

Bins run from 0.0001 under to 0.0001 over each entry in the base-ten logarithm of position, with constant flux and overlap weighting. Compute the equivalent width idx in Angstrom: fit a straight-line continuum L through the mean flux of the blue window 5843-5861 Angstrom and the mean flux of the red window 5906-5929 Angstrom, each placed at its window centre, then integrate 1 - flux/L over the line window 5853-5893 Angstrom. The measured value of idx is 2.7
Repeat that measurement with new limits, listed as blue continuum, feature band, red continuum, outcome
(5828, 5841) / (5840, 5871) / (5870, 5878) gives 0.4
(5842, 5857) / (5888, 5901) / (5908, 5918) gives 2.8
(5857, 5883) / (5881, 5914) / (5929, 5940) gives 4.3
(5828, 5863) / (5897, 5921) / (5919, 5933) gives 1.7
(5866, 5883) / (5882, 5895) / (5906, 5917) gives 2.1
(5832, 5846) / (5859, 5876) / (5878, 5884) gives -0.2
